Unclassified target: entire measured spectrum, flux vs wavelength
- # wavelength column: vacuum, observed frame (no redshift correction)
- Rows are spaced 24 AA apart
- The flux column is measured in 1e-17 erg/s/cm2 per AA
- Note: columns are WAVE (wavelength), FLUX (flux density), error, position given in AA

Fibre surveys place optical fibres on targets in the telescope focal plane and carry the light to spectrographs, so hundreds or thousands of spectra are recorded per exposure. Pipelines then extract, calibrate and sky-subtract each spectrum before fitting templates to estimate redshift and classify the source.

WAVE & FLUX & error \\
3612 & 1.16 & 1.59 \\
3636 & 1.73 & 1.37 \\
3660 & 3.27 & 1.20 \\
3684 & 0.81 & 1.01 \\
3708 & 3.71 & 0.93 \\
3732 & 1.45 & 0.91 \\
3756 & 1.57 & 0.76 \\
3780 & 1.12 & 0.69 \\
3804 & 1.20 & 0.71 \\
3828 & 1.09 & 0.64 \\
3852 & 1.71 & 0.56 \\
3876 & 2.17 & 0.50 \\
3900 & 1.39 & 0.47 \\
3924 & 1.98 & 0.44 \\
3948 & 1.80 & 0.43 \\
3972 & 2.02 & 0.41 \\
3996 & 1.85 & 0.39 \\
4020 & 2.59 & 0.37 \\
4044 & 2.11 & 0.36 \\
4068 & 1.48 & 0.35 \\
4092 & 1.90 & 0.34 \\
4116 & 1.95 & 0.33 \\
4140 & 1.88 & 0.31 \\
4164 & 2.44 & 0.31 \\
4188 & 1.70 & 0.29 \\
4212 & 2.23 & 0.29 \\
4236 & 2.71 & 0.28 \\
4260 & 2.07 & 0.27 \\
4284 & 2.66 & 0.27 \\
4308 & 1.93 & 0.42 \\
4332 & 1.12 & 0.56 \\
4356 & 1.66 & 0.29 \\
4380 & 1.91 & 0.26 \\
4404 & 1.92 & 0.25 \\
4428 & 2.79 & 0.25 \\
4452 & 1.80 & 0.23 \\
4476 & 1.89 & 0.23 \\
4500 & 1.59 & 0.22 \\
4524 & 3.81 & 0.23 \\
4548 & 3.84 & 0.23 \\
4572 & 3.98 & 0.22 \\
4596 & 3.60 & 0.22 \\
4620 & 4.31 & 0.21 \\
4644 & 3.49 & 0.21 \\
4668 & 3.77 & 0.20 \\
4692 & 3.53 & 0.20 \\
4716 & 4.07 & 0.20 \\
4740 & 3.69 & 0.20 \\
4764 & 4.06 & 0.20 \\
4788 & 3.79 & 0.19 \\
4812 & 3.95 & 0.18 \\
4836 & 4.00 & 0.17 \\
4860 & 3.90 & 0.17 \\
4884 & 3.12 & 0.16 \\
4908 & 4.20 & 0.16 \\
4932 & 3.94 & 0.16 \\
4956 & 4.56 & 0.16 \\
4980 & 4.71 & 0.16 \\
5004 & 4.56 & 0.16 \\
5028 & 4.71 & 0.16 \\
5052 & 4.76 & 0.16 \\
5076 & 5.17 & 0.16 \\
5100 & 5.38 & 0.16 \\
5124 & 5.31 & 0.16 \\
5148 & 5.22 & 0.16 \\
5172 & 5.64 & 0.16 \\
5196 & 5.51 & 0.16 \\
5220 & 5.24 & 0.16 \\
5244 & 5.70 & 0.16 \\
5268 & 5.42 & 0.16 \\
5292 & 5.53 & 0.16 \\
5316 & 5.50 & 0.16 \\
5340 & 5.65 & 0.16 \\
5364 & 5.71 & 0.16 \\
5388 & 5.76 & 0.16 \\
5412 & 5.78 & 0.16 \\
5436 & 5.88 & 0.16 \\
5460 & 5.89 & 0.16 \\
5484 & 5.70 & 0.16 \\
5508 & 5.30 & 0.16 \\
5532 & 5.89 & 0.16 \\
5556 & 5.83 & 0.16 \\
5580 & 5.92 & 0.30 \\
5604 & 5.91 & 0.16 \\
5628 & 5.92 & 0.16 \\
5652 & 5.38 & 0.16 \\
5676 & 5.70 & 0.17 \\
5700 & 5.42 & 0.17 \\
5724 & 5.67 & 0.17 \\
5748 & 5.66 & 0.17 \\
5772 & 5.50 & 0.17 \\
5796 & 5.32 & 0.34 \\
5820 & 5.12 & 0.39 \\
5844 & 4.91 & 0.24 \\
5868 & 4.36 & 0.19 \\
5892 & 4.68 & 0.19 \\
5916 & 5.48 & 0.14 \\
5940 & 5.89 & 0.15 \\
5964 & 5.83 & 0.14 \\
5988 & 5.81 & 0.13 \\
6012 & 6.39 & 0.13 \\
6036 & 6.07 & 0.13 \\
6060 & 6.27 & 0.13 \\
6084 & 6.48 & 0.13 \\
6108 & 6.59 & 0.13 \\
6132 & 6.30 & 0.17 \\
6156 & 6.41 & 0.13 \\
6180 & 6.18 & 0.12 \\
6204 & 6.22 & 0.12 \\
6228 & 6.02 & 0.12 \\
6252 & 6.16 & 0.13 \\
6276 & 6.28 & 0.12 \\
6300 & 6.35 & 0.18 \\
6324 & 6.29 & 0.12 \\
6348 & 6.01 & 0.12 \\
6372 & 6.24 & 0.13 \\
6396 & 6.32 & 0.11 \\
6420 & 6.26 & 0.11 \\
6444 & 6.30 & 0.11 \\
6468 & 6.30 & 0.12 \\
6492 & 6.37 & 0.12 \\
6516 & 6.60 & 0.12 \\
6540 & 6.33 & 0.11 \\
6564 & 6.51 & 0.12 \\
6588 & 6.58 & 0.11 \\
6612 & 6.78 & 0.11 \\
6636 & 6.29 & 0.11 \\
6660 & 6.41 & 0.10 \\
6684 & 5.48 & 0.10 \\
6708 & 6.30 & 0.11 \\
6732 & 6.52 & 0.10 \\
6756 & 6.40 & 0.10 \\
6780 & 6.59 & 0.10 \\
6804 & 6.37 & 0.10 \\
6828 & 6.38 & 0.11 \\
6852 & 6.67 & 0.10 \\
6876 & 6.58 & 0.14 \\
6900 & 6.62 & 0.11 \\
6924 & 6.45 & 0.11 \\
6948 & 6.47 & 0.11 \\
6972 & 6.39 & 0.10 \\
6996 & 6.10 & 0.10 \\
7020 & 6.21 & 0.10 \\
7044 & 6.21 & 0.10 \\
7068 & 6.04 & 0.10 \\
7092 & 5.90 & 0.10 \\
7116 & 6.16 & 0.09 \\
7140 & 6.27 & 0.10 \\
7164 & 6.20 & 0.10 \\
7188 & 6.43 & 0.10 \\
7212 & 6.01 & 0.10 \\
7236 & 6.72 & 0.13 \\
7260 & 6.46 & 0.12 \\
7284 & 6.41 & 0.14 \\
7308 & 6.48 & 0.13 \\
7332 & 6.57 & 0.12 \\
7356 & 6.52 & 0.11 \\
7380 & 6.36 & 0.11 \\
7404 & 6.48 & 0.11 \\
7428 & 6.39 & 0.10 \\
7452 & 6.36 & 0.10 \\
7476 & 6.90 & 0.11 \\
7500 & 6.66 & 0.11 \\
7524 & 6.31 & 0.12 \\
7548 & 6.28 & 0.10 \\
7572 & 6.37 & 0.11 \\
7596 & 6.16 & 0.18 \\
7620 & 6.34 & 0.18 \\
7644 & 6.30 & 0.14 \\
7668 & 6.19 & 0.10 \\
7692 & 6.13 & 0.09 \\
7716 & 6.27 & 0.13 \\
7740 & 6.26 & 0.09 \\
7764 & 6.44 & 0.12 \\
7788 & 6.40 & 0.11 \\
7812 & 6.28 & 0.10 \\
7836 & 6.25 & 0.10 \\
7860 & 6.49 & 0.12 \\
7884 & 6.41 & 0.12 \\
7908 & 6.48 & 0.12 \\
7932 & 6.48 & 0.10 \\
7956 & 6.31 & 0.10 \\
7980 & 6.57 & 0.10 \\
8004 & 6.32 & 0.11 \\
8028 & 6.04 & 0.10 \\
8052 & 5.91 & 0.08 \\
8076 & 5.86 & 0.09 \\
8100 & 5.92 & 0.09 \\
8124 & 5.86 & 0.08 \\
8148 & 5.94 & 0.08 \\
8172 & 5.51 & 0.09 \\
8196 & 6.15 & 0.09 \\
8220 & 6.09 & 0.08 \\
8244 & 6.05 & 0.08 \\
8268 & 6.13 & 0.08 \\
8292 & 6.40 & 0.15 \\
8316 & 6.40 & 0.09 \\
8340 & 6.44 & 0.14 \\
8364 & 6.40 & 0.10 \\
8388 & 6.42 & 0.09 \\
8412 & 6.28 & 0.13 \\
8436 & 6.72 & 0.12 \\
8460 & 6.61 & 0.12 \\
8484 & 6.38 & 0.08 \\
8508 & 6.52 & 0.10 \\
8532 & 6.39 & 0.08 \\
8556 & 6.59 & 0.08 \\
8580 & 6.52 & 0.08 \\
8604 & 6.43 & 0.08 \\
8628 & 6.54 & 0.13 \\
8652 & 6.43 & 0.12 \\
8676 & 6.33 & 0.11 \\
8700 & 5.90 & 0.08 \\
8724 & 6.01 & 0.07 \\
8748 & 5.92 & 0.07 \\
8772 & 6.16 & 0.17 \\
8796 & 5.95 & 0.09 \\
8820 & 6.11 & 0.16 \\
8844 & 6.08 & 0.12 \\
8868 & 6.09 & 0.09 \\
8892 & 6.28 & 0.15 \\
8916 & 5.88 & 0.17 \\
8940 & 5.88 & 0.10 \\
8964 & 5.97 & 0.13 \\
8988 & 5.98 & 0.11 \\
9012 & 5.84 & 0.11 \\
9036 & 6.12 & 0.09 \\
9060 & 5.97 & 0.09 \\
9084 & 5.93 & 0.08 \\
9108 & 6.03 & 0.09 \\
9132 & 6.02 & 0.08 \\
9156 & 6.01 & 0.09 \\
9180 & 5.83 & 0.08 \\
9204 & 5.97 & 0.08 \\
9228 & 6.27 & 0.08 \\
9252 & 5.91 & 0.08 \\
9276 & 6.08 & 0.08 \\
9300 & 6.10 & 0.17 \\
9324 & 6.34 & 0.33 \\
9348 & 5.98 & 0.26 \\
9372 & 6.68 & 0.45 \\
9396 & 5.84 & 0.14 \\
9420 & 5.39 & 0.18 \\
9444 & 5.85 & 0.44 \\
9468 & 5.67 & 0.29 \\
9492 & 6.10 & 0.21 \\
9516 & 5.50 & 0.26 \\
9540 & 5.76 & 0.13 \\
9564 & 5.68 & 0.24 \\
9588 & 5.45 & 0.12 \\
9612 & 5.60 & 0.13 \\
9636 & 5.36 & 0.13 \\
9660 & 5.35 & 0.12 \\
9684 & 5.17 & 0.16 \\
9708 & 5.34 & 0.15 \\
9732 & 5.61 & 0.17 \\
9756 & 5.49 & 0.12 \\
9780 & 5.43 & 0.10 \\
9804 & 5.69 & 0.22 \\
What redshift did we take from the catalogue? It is 0.134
